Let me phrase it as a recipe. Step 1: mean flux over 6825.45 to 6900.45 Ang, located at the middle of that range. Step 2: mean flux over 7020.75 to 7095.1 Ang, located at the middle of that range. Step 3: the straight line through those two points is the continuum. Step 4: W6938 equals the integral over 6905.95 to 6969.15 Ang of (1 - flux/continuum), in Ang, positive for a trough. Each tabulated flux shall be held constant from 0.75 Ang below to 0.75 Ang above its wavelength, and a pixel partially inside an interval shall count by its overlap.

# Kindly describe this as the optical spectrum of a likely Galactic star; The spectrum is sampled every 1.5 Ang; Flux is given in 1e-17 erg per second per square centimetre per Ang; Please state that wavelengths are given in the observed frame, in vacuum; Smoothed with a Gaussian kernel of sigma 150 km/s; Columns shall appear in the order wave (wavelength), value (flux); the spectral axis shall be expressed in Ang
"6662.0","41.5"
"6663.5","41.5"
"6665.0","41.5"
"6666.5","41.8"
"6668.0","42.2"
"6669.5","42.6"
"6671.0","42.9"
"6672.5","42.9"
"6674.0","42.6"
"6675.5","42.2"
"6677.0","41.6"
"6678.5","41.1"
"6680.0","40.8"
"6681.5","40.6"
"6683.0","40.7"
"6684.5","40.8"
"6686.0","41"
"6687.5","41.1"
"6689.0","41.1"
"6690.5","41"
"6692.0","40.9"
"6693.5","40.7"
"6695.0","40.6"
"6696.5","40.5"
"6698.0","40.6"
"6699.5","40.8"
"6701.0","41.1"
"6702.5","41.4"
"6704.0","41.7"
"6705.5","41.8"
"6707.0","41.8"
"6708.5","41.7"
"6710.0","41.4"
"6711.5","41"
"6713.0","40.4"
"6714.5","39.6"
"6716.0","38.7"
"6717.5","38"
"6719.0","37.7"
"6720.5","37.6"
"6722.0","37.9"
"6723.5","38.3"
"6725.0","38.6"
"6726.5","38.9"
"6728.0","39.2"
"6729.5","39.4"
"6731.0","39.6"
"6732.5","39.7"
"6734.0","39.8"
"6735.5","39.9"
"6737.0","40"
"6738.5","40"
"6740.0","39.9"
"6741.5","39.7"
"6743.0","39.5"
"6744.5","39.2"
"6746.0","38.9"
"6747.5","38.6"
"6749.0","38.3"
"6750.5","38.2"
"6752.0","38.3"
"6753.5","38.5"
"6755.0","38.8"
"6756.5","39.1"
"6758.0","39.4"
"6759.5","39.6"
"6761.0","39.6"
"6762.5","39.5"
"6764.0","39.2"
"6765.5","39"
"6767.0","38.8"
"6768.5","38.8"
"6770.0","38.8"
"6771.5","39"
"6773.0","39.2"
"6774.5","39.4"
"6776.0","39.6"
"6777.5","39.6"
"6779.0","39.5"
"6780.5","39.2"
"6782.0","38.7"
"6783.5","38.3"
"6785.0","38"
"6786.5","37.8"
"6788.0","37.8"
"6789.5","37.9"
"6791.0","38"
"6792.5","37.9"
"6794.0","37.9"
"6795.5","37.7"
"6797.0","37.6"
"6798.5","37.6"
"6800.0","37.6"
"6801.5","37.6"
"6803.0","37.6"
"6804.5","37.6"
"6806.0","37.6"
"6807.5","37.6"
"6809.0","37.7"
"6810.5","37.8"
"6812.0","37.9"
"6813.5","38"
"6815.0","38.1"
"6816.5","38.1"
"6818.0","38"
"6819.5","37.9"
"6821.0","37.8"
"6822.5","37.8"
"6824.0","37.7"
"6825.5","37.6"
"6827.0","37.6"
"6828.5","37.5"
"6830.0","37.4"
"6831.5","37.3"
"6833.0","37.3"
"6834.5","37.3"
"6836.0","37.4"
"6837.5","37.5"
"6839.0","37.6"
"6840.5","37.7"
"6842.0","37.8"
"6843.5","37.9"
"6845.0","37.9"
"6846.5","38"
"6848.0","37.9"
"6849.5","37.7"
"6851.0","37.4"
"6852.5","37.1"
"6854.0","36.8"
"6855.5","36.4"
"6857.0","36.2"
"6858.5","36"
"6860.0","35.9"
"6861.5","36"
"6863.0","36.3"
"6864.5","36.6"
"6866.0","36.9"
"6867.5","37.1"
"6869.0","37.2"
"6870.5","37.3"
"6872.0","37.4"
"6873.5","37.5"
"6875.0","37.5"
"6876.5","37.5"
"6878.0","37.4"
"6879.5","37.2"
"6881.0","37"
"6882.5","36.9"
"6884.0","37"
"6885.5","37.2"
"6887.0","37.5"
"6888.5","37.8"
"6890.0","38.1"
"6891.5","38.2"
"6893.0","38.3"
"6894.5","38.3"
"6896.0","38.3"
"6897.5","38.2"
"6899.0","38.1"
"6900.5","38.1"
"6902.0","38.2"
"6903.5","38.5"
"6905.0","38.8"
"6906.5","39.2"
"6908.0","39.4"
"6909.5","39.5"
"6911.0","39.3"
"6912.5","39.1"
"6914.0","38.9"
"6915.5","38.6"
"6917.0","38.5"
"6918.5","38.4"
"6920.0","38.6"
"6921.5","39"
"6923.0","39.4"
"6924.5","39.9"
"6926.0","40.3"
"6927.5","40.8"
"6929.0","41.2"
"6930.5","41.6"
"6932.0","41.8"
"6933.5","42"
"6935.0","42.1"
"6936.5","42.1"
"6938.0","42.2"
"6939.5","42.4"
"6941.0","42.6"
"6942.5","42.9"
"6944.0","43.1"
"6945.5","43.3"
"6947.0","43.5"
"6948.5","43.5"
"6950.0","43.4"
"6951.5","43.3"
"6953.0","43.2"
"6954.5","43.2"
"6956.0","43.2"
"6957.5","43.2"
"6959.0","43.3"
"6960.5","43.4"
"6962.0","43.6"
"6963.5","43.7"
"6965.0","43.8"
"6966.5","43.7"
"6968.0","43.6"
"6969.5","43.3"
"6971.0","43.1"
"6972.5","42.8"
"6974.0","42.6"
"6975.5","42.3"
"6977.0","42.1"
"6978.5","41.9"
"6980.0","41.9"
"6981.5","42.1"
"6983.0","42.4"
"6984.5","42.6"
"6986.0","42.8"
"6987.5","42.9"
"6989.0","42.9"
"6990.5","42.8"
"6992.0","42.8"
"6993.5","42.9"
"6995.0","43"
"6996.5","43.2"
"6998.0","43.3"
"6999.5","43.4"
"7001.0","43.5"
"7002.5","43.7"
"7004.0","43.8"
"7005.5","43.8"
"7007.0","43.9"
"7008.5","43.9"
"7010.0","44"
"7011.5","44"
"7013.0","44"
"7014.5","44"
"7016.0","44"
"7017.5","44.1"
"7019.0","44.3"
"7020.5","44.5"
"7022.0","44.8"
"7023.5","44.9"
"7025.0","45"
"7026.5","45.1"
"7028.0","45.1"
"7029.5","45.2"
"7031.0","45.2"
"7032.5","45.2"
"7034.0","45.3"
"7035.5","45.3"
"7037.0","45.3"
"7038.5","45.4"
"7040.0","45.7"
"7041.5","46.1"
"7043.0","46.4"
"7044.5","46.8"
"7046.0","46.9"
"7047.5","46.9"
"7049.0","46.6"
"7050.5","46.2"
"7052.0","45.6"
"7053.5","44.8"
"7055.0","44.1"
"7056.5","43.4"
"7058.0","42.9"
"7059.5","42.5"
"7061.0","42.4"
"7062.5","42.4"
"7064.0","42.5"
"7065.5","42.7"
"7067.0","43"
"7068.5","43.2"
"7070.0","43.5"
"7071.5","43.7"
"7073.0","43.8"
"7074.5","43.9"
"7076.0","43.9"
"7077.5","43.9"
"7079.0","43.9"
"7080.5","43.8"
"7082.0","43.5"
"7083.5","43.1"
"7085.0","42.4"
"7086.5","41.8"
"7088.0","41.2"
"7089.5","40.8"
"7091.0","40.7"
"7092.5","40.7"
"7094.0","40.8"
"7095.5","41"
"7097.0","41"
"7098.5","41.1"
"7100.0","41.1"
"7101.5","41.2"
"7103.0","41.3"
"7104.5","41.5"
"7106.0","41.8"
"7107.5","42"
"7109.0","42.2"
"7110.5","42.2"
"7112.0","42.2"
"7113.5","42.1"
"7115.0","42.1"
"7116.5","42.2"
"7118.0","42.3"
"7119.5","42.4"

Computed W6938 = -2.7 Ang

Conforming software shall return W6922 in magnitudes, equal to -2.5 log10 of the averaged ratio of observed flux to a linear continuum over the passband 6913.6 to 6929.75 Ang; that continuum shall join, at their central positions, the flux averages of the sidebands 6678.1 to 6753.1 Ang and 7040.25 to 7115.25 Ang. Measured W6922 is 0.062 mag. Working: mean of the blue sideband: 39.9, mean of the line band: 39.4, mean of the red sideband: 43.1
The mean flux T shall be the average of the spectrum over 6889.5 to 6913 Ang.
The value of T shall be 38.6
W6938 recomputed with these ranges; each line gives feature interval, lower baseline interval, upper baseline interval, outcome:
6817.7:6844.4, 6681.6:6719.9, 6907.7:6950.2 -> 2.1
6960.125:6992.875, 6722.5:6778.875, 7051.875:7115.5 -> -1.1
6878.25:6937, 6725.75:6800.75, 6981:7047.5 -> 4.2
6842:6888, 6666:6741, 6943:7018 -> 5.5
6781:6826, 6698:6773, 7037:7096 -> 2.8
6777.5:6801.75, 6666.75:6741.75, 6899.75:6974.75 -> 1.6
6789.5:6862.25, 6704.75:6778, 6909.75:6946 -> 4.5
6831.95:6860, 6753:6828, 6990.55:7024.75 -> 1.7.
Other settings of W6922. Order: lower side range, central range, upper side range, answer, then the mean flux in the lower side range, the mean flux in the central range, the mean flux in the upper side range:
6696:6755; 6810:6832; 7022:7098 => 0.09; 39.6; 37.8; 43.9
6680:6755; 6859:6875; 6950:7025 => 0.14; 39.9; 36.8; 43.4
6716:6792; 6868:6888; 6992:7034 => 0.11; 38.9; 37.3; 44.1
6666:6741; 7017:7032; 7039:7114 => -0.05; 40.5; 44.8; 43.2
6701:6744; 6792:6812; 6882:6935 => 0.05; 39.8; 37.7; 39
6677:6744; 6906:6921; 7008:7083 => 0.10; 40.2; 38.9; 44.5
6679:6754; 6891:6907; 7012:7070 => 0.11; 39.9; 38.4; 44.7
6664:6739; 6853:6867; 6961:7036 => 0.16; 40.6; 36.4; 43.6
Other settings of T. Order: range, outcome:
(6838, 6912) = 37.6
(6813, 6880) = 37.3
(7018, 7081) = 44.6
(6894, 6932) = 39.2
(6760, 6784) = 39.2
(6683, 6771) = 39.7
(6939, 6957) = 43.1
